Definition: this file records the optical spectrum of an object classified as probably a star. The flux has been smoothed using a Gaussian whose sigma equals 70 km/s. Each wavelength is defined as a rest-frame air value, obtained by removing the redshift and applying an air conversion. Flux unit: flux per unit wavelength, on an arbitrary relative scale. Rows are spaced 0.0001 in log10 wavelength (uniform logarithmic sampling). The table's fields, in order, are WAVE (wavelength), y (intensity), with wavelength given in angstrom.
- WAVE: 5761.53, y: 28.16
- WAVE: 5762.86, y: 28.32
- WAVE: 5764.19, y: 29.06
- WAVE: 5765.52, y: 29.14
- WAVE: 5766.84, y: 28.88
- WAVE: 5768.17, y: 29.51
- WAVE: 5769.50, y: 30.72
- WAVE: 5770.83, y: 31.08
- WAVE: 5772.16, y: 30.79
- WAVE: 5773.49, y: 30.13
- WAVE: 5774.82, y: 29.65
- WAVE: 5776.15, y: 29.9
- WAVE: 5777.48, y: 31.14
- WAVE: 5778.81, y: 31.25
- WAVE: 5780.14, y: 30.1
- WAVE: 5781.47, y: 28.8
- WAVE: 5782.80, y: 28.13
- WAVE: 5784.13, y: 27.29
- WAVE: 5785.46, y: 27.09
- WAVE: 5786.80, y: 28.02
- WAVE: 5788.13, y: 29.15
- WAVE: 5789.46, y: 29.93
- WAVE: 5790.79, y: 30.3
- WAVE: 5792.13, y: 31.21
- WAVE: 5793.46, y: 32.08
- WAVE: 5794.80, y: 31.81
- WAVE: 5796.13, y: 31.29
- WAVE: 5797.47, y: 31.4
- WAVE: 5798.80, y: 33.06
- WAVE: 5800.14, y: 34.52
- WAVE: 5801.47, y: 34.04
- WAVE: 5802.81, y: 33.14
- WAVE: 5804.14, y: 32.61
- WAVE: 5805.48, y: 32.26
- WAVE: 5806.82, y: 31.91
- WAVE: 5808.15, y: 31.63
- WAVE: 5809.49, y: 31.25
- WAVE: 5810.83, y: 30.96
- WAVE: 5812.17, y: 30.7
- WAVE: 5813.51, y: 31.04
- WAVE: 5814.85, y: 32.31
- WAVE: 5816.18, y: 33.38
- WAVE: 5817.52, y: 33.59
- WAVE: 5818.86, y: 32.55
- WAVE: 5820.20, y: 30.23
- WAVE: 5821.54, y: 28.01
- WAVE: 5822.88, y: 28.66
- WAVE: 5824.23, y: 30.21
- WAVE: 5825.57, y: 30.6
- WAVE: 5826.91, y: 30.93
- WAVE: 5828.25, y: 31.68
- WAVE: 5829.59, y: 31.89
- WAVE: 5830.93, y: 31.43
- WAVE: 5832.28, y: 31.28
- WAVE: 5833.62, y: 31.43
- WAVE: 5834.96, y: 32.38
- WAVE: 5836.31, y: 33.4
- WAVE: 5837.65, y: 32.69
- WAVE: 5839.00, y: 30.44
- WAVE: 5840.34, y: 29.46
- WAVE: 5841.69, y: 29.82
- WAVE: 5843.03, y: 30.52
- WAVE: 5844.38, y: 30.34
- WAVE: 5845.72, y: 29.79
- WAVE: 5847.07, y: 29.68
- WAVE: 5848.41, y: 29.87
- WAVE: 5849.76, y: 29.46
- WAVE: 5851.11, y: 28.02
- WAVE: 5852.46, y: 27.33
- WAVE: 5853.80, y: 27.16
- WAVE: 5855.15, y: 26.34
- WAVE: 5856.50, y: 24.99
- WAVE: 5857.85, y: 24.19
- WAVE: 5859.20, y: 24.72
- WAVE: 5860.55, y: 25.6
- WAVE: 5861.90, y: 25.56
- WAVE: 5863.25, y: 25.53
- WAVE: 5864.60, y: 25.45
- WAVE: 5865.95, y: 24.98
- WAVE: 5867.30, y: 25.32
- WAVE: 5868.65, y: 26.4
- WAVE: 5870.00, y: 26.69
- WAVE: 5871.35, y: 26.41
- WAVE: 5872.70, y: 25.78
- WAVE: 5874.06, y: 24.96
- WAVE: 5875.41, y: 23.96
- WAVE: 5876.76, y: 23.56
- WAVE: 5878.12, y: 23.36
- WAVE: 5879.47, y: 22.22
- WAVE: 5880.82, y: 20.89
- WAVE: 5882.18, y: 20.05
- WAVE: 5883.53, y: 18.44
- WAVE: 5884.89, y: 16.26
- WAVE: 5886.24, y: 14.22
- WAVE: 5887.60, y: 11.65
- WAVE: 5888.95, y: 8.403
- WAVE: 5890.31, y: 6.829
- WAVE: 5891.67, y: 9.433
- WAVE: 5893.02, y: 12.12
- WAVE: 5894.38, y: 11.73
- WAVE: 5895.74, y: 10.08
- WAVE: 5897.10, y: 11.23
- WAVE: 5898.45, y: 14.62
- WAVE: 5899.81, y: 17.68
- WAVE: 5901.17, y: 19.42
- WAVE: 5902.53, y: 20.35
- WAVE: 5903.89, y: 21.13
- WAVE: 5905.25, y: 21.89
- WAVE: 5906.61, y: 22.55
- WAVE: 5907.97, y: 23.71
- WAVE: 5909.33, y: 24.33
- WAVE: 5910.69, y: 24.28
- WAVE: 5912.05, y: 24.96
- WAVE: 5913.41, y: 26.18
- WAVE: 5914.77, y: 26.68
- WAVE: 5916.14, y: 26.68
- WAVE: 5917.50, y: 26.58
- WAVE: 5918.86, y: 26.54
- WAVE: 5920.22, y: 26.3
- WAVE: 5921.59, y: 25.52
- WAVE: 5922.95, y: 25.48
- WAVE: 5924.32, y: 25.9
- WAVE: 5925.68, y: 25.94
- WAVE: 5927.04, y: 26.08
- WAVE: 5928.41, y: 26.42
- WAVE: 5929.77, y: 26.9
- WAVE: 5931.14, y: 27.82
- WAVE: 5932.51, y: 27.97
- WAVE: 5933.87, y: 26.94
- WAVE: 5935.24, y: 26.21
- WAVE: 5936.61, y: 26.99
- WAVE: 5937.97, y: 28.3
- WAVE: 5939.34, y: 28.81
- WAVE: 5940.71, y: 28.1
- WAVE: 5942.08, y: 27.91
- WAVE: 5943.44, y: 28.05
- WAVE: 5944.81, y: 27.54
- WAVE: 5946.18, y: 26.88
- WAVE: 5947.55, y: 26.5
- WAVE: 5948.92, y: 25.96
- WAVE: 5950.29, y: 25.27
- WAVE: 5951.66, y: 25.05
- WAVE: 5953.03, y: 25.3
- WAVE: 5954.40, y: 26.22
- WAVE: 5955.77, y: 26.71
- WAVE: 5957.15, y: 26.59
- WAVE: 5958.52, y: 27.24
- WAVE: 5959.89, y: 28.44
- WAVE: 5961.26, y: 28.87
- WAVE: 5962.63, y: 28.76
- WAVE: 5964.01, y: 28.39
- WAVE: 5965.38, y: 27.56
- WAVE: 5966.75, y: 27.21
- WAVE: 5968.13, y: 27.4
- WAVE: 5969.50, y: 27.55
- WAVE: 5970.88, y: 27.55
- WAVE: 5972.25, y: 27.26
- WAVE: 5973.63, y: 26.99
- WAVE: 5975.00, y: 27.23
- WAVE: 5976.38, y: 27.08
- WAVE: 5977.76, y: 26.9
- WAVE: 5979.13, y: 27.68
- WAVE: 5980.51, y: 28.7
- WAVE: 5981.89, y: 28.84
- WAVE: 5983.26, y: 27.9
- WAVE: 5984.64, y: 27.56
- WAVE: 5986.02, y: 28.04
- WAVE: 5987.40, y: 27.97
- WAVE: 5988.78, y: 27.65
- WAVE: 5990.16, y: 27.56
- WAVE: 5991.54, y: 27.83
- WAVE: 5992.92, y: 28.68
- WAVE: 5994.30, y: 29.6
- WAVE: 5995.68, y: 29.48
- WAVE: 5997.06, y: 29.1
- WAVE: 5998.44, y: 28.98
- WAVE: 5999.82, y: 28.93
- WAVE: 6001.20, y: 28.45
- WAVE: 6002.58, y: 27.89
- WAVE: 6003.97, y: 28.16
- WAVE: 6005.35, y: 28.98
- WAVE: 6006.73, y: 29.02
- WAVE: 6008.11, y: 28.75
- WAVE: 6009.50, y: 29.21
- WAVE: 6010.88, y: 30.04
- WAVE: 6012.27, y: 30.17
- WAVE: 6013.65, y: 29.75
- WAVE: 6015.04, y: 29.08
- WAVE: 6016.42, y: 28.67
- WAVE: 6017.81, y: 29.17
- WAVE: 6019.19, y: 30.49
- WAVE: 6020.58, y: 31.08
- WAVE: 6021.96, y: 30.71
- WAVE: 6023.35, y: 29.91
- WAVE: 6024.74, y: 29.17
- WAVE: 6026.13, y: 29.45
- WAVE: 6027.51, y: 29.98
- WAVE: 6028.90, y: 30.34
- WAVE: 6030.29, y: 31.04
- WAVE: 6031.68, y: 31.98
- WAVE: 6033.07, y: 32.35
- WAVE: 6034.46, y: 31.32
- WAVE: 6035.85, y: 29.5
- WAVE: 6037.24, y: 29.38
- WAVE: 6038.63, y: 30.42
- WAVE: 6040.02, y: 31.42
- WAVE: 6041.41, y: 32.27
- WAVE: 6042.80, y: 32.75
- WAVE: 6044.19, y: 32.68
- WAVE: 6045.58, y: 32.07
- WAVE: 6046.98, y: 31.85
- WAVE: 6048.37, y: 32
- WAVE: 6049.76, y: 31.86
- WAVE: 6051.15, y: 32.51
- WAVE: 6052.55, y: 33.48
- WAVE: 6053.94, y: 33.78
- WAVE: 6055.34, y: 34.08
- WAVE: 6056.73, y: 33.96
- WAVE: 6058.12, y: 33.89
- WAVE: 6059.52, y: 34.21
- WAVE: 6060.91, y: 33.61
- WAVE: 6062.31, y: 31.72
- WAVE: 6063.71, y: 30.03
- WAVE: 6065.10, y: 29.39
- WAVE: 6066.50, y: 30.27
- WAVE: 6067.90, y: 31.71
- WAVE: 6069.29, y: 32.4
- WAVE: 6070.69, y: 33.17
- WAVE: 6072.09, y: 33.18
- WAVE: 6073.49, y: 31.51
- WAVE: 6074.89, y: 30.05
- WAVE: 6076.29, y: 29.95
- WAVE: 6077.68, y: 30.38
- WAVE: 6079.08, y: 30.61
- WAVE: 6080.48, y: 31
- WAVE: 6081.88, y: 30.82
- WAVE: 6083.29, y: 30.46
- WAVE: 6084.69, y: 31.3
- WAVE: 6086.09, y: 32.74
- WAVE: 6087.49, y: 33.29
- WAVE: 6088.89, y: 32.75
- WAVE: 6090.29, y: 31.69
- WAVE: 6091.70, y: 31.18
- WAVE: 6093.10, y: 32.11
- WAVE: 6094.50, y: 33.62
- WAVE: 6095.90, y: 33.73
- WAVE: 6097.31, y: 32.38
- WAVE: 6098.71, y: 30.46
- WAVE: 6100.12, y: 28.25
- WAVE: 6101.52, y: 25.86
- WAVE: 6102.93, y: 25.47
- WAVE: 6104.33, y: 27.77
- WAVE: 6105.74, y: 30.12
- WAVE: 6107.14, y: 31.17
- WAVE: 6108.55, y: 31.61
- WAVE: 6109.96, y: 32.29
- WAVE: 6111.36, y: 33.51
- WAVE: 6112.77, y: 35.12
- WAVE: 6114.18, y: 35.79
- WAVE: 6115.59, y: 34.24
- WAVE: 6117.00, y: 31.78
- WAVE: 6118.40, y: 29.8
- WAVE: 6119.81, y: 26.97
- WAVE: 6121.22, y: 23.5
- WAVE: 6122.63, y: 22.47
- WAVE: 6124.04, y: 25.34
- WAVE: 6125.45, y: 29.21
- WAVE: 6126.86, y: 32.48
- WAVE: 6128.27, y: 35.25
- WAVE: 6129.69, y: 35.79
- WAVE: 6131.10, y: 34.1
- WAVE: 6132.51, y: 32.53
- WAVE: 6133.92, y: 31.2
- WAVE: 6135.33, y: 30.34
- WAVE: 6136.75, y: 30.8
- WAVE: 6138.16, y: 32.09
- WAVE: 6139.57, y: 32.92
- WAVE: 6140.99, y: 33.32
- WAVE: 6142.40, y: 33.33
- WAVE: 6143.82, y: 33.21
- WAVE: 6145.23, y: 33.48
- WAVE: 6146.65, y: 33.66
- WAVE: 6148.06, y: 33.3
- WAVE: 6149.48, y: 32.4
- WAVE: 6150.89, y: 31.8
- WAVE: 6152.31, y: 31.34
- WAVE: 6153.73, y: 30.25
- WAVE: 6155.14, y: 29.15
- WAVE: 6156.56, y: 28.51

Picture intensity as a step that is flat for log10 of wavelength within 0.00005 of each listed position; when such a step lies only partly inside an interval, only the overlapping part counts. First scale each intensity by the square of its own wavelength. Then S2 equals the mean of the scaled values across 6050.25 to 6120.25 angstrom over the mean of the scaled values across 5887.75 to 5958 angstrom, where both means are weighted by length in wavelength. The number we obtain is 1.44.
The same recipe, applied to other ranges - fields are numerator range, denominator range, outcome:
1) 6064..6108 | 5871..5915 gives 1.74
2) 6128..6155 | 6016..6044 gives 1.10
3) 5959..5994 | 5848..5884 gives 1.15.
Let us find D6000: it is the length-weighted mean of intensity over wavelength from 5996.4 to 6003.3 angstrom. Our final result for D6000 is 28.7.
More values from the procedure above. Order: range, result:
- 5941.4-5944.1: 28.1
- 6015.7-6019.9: 29.5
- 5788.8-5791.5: 30.1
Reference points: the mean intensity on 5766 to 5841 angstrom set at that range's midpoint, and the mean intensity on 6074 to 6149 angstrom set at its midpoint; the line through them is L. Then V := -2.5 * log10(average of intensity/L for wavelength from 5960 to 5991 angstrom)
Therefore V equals 0.12 mag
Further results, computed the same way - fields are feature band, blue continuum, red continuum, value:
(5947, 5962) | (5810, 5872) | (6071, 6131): 0.130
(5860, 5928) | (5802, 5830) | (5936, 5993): 0.341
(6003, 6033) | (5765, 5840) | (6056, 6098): 0.067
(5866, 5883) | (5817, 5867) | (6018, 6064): 0.220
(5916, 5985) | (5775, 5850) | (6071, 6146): 0.148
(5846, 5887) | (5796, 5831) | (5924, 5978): 0.215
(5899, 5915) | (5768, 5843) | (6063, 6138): 0.343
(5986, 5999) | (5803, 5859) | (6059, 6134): 0.085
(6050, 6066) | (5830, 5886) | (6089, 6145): -0.090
